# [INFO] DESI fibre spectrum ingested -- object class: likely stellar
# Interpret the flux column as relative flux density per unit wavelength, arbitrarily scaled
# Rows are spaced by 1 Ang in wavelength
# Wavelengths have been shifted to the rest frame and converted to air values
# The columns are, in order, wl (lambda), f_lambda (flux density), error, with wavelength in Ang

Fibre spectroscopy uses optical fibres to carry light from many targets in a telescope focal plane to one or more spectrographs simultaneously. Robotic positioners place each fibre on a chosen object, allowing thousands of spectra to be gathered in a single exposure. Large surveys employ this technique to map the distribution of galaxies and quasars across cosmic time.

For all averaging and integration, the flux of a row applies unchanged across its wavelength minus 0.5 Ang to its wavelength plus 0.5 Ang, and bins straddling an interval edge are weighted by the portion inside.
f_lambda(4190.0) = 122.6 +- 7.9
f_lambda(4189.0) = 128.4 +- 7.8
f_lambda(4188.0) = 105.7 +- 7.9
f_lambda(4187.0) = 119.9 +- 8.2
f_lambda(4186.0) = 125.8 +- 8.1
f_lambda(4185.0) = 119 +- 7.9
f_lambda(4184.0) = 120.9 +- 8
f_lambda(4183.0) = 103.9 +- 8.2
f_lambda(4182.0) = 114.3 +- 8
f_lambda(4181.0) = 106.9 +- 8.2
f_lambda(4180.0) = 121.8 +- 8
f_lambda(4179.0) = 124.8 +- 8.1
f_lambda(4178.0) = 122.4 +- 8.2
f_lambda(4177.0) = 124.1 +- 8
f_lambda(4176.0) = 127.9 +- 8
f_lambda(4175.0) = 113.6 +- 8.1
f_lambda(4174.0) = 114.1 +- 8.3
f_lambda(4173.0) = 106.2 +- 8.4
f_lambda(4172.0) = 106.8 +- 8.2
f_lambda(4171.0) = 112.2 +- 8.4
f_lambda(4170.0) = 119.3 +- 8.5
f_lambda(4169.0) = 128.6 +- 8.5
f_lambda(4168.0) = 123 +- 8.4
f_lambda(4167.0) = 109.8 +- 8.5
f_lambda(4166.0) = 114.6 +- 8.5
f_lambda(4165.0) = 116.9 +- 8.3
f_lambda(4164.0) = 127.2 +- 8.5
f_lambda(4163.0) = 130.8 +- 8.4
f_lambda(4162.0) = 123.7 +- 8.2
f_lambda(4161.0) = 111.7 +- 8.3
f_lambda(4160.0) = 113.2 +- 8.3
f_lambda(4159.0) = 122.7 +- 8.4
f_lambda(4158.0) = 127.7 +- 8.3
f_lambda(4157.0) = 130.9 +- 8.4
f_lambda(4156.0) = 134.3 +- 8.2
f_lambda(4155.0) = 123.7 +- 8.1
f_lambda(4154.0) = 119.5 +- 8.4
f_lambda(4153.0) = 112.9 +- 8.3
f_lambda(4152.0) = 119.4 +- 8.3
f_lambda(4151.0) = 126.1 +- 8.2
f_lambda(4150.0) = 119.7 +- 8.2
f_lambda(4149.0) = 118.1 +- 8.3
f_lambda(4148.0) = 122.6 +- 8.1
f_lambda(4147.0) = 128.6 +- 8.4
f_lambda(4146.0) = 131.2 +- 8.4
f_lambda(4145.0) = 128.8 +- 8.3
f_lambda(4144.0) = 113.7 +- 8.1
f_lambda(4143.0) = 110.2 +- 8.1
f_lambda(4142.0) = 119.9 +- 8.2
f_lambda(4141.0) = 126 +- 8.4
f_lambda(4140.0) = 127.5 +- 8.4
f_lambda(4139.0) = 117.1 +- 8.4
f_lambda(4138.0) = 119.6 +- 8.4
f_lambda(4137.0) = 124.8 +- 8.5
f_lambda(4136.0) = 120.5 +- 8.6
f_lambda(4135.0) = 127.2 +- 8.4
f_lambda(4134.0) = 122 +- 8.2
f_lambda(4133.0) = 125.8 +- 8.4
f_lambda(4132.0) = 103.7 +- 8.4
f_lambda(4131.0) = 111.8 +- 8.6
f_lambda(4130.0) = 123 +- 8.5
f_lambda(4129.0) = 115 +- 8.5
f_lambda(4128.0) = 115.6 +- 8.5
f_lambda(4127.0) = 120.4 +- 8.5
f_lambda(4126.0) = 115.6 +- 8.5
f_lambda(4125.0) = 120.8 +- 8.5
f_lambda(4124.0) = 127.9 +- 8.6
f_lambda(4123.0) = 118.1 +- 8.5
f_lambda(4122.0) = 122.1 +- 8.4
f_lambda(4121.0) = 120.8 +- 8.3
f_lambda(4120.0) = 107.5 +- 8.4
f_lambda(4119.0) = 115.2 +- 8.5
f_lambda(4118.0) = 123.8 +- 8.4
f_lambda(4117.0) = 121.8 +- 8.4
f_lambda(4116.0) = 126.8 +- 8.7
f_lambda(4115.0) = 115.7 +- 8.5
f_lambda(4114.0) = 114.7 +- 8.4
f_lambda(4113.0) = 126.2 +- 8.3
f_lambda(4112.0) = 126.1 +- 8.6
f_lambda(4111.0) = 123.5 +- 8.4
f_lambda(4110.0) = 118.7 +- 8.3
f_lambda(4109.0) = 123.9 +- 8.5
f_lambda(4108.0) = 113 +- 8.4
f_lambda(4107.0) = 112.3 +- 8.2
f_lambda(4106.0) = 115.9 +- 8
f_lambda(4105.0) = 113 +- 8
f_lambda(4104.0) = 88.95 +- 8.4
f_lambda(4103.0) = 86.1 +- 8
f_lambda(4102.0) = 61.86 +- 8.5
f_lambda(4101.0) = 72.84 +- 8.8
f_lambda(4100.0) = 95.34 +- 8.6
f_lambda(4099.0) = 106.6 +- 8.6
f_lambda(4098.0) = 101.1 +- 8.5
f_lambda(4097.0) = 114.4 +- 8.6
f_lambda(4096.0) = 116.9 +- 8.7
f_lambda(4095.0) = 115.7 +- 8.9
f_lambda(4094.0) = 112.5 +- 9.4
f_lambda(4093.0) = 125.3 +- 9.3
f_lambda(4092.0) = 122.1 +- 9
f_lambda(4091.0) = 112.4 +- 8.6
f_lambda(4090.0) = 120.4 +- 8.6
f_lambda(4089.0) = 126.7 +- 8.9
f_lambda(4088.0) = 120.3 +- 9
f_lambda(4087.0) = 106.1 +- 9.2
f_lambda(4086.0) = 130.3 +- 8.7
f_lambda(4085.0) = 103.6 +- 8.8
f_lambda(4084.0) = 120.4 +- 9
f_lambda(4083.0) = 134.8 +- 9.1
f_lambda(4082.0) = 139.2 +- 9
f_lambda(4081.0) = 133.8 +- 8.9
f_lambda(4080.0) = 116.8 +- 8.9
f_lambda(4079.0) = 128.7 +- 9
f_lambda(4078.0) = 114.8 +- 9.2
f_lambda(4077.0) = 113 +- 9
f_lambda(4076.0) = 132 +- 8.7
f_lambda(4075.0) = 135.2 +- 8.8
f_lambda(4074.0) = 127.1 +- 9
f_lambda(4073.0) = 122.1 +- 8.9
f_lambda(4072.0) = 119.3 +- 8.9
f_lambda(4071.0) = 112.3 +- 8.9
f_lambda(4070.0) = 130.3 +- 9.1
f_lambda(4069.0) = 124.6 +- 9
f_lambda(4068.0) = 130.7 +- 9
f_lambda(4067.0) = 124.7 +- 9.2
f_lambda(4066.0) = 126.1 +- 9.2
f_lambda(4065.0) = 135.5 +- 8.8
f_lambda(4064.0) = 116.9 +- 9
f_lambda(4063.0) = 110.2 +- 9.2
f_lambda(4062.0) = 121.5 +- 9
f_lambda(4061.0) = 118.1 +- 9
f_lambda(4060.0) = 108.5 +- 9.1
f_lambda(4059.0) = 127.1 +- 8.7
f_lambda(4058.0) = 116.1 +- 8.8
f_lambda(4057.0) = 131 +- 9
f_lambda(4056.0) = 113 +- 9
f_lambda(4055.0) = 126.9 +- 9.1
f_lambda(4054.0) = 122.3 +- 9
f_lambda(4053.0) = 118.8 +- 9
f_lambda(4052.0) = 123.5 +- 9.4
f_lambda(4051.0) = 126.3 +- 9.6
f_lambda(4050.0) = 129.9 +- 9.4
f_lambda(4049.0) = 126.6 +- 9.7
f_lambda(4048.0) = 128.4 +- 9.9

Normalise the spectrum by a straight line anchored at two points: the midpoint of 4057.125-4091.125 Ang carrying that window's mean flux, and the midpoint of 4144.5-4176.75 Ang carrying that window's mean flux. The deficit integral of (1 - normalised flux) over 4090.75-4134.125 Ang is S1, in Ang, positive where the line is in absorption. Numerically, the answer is 3.0 Ang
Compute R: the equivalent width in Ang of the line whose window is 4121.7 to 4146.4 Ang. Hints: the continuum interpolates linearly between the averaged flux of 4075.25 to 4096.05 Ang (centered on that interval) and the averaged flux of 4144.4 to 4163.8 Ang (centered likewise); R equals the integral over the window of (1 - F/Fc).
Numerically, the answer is 0.5 Ang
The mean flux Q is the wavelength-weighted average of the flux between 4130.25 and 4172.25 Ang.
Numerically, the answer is 121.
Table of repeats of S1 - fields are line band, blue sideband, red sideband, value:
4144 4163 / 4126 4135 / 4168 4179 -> -0.83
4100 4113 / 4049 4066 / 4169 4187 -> 1.60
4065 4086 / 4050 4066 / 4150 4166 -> -0.56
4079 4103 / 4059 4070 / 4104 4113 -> 1.22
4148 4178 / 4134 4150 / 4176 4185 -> -0.01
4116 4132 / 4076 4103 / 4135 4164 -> 0.05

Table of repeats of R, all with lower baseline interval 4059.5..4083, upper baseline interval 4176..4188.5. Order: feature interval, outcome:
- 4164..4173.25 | 0.2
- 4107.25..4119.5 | 0.1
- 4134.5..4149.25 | -0.3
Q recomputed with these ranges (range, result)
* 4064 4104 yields 117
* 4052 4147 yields 118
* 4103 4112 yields 113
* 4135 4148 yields 123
